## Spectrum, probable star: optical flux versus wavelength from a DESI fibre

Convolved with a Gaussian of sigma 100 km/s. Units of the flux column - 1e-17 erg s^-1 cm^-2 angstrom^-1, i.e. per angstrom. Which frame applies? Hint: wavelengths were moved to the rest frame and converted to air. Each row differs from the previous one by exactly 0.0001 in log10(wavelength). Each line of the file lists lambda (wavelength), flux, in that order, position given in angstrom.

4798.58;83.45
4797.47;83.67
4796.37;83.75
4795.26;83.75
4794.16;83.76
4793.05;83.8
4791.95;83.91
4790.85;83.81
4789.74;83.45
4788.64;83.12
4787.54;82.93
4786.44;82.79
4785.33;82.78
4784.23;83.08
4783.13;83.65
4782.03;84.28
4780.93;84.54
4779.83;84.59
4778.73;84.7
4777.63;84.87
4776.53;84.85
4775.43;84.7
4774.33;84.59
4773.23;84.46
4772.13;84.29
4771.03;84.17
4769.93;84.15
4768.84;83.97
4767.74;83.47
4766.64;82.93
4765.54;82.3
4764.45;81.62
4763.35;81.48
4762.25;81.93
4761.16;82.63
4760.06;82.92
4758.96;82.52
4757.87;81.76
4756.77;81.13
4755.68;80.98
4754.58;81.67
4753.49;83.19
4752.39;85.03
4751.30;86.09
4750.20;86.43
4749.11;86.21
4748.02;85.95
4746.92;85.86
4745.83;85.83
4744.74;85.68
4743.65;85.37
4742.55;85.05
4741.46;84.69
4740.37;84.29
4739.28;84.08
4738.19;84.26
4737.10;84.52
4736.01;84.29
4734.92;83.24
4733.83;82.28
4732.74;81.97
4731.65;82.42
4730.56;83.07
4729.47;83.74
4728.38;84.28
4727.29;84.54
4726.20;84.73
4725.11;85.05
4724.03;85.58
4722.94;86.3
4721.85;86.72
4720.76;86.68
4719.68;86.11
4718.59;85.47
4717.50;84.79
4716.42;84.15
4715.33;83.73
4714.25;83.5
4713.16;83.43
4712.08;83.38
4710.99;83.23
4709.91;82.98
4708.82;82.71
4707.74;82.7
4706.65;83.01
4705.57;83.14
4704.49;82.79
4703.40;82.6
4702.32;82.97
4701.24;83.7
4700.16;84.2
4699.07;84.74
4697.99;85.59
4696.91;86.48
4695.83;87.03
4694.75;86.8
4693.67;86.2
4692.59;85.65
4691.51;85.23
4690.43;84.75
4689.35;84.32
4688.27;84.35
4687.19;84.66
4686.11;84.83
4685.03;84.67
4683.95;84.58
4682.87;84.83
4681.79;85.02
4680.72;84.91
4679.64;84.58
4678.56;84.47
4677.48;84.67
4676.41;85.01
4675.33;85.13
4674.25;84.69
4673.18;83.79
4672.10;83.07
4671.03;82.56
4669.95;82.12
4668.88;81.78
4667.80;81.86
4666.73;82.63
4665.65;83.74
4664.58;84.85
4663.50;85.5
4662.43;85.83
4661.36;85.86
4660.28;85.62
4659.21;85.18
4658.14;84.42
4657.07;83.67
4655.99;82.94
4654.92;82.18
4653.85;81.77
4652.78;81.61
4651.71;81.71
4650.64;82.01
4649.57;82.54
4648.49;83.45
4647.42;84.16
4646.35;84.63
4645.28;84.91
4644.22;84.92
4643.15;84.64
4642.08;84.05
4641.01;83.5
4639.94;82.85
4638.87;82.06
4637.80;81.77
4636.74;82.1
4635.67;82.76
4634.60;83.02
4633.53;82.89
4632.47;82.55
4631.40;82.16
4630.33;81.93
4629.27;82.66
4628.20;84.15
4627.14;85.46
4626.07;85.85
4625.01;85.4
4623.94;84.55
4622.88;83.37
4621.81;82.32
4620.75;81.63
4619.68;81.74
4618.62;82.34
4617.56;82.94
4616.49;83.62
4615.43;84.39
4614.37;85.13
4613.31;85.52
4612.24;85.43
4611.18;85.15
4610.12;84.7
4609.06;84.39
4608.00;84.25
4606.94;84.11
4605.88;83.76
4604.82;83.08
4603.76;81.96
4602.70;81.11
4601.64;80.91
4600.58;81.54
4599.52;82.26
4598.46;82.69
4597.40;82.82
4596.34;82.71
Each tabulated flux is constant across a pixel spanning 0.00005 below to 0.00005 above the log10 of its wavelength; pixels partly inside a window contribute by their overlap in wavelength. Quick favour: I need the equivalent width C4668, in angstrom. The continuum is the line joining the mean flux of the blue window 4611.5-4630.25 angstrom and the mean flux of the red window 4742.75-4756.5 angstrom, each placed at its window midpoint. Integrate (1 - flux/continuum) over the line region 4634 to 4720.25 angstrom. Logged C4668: 0.3 angstrom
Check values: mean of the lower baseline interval 83.9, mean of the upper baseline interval 84.8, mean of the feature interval 84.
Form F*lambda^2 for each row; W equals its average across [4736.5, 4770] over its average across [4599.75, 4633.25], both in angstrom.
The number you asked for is 1.1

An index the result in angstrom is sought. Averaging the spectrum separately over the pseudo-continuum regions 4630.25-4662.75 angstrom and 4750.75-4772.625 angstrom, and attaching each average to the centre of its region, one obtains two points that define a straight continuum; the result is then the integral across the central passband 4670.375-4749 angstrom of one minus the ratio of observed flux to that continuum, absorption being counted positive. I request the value -1.30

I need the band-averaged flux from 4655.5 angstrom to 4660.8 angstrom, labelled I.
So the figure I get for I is 84.4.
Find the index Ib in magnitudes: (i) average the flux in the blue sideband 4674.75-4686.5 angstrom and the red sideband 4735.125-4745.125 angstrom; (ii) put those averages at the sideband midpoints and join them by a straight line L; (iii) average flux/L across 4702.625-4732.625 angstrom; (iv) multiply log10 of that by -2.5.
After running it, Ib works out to 0.01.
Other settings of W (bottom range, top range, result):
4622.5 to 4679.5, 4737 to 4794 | 1.05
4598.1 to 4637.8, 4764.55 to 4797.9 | 1.08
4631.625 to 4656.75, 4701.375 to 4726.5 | 1.05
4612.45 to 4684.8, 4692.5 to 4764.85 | 1.04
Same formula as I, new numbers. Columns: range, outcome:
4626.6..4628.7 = 84.9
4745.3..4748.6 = 85.9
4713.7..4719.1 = 84.3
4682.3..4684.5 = 84.5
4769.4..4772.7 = 84.1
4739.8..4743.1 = 84.7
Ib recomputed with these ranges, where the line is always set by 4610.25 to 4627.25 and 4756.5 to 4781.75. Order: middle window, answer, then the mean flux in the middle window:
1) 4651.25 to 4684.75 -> 0.00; 83.9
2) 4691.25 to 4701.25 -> -0.03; 85.7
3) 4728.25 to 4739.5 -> 0.00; 83.4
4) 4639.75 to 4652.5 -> 0.00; 83.6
